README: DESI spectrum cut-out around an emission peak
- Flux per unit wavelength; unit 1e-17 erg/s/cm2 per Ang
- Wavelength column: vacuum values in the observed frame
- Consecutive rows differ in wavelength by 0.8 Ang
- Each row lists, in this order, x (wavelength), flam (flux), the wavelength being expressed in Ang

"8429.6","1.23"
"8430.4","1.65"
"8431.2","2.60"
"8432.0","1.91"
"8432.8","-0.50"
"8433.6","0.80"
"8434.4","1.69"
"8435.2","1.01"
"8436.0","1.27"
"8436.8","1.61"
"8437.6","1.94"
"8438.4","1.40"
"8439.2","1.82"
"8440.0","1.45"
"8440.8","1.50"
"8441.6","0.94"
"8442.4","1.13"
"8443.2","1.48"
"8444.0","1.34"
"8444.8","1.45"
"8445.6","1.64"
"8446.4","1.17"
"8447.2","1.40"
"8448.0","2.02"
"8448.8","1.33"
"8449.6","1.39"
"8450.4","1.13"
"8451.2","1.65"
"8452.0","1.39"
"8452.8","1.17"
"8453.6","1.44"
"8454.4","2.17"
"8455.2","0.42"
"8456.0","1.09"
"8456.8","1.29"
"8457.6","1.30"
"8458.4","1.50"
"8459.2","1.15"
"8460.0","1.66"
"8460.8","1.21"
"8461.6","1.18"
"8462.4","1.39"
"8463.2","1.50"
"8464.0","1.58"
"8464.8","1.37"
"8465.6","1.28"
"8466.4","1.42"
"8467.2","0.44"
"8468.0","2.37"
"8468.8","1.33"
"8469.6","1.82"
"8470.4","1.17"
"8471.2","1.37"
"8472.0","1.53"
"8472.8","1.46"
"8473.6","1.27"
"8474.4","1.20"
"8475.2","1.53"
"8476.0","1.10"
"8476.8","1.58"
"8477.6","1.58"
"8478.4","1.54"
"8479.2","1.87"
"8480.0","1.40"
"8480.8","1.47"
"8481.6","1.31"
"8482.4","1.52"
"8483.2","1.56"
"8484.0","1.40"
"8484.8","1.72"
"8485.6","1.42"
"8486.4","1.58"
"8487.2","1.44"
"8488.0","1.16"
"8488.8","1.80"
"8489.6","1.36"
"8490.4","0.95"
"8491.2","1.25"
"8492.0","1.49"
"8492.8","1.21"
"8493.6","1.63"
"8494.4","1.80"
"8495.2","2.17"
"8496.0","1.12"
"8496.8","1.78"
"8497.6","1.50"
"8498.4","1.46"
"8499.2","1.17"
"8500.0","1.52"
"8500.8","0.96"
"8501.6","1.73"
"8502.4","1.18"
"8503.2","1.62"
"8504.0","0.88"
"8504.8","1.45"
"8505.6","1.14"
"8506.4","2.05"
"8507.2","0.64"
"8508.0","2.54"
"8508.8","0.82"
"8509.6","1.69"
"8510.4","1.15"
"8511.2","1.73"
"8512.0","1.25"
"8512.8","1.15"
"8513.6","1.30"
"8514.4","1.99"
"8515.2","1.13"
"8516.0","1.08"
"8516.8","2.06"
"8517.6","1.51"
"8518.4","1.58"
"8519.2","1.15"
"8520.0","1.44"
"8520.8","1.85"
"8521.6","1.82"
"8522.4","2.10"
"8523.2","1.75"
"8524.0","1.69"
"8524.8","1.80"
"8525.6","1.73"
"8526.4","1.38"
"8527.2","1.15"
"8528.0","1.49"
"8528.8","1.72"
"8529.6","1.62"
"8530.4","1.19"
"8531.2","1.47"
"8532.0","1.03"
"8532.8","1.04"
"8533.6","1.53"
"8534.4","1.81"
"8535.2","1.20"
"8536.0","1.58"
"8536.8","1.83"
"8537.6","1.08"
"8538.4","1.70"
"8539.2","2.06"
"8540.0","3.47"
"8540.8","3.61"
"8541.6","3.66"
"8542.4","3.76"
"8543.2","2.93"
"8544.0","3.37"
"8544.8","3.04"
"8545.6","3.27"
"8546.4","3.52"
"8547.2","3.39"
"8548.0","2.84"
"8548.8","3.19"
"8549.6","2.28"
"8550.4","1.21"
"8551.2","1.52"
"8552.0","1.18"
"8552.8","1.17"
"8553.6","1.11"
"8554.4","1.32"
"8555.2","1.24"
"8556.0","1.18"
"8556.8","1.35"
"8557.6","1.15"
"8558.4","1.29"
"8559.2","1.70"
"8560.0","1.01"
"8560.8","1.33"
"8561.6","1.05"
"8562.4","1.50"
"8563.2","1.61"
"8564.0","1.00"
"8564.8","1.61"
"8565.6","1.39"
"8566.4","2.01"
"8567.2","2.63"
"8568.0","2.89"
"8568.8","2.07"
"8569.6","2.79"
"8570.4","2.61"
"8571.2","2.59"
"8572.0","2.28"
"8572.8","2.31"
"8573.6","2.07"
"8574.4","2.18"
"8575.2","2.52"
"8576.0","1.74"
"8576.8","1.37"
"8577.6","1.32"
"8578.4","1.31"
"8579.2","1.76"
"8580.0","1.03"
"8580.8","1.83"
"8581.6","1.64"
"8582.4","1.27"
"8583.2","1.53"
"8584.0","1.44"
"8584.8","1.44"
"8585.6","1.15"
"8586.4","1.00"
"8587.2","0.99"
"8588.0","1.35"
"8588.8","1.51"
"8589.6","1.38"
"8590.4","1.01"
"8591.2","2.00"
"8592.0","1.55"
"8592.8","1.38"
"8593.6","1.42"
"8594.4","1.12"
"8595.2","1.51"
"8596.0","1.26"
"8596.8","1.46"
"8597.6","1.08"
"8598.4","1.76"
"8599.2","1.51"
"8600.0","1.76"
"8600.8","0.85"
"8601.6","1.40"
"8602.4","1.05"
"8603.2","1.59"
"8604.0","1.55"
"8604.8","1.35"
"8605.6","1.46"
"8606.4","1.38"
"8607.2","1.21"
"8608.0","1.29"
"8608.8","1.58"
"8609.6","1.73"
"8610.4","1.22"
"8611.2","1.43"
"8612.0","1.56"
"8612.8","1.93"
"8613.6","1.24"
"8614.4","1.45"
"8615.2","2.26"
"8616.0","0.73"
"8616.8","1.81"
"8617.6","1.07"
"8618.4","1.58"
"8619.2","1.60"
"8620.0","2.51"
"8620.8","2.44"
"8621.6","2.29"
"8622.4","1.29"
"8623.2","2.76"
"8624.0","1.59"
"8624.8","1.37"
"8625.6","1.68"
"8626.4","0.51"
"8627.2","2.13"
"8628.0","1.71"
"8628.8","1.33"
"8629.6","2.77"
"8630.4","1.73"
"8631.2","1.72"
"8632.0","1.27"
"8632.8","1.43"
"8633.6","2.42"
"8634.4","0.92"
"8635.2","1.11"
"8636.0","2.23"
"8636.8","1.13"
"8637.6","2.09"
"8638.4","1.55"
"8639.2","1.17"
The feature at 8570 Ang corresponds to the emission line [N II]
